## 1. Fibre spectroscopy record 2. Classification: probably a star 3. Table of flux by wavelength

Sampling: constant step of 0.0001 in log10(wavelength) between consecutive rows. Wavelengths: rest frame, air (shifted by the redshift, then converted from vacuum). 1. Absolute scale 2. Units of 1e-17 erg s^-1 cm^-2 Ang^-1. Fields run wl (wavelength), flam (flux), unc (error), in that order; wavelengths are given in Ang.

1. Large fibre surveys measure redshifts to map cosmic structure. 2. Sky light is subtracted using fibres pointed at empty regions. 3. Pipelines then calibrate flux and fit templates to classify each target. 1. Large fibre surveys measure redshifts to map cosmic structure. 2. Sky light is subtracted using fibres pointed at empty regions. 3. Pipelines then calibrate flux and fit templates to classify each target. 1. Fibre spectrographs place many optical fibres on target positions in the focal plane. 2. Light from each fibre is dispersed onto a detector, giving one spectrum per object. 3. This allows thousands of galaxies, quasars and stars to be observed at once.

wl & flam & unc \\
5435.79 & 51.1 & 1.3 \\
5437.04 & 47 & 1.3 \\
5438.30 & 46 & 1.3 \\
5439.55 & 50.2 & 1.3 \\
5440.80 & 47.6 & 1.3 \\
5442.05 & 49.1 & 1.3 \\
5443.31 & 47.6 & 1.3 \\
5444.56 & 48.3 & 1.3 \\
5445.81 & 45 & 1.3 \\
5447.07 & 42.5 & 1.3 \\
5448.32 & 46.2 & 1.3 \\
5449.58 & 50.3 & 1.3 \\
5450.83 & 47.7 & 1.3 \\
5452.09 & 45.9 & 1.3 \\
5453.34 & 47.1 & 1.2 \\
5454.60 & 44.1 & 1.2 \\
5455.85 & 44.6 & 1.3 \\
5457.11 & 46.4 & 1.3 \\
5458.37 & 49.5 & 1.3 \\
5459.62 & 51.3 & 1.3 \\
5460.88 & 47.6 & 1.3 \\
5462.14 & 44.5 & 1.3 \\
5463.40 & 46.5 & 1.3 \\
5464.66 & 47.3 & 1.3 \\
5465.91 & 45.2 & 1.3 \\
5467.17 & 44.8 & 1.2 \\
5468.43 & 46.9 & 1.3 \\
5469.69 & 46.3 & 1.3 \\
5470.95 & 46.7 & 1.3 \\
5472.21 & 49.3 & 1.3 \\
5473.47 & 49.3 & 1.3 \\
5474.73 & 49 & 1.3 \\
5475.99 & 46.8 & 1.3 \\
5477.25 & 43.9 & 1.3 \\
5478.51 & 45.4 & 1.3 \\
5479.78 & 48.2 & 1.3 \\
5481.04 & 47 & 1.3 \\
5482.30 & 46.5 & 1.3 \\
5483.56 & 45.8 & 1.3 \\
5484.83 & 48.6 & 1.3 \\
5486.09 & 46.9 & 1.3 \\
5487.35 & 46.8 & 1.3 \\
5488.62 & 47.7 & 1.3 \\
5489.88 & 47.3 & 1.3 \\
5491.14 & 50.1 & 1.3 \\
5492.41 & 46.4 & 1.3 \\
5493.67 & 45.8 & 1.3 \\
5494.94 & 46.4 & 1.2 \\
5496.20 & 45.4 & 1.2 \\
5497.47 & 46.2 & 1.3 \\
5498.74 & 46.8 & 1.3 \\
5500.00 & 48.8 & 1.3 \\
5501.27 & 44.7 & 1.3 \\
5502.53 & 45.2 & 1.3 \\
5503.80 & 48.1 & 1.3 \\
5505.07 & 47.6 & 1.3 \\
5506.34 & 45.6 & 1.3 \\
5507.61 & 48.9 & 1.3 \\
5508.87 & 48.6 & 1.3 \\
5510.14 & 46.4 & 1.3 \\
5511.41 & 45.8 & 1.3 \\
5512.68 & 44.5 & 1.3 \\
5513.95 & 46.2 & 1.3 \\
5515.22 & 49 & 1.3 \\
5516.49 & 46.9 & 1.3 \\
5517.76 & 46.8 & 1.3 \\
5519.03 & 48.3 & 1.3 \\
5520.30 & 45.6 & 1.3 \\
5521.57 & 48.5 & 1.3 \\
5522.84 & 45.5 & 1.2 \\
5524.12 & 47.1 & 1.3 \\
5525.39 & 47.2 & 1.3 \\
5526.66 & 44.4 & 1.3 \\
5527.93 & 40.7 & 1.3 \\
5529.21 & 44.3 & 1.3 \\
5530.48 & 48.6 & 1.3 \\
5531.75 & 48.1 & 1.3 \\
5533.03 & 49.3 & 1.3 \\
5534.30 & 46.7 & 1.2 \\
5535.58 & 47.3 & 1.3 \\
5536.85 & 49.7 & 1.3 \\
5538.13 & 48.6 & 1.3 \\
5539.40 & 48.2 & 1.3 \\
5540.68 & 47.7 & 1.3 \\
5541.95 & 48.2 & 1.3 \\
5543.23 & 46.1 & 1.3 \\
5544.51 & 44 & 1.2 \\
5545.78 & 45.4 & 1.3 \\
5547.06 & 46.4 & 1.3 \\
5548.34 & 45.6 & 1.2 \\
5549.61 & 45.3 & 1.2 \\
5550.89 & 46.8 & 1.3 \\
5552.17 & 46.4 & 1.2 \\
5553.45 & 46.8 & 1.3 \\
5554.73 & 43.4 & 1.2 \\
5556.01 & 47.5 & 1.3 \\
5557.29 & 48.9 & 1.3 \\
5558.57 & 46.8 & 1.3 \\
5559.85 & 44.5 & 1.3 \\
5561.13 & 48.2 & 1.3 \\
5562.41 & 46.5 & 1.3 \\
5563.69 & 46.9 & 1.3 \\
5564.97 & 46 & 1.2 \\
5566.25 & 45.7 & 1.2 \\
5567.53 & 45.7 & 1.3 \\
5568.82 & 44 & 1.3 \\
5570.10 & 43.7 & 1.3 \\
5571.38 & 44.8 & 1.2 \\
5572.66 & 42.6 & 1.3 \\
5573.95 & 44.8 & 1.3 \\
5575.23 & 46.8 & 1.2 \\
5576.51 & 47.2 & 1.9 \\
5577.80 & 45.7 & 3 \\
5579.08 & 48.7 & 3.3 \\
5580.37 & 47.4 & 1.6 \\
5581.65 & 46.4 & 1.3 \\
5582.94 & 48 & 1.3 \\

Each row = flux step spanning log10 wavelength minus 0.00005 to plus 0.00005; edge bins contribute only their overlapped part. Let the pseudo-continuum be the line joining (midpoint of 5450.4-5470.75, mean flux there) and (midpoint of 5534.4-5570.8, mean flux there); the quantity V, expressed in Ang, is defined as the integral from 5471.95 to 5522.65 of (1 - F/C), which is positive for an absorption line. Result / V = -0.51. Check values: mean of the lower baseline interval 46.6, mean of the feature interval 47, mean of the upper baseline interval 46.4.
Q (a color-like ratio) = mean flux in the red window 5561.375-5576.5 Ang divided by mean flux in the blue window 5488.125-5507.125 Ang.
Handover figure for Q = 1.0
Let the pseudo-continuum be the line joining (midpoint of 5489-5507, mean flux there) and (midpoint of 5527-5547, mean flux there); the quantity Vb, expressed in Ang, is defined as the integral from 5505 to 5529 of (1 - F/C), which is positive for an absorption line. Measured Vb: 0.2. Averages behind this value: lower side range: 46.8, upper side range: 46.8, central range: 46.4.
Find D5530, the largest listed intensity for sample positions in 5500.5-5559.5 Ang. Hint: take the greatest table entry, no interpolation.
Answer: 49.7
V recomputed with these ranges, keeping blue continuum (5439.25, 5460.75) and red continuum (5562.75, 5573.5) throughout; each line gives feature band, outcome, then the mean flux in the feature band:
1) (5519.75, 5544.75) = -0.65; 46.8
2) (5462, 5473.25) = 0.08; 46.6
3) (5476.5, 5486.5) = 0.02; 46.5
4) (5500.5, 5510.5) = -0.17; 46.9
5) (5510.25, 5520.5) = -0.15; 46.7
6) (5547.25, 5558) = -0.26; 46.3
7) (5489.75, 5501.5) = -0.12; 46.8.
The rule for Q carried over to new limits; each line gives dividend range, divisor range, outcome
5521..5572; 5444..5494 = 0.99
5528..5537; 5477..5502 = 1.01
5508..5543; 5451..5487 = 1.00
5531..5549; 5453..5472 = 1.01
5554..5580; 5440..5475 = 0.98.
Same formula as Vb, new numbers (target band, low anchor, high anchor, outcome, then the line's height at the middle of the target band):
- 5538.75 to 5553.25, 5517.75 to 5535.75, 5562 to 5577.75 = -0.12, 46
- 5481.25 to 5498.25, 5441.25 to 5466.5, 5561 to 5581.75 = -0.13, 46.6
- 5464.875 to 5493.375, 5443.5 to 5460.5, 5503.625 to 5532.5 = -0.16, 46.8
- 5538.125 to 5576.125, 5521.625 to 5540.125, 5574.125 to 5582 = 0.71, 46.9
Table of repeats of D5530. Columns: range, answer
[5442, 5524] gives 51.3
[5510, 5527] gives 49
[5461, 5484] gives 49.3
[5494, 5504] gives 48.8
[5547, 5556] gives 46.8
